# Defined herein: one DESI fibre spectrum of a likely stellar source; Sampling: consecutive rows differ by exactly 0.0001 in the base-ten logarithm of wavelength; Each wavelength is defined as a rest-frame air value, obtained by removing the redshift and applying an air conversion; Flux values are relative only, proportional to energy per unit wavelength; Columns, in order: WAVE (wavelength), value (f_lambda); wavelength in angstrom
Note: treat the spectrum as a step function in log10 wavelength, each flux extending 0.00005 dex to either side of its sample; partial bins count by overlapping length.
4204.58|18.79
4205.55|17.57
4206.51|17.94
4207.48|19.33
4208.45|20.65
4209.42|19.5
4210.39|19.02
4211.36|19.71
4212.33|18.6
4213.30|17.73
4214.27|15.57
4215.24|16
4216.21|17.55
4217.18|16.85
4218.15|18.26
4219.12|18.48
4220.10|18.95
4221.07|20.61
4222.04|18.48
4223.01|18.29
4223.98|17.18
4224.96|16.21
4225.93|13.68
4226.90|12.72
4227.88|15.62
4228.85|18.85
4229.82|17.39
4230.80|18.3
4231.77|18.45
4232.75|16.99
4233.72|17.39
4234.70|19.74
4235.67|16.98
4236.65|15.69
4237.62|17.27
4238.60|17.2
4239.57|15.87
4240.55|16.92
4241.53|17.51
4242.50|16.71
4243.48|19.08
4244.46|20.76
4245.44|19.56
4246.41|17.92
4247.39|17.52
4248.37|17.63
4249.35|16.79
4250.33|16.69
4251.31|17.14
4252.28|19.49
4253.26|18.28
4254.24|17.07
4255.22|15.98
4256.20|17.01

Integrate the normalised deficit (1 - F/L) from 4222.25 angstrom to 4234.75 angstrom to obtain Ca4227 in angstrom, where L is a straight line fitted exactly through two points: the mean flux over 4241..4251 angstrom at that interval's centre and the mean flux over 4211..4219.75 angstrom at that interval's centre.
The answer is 0.6 angstrom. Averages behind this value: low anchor 17.6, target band 16.9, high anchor 18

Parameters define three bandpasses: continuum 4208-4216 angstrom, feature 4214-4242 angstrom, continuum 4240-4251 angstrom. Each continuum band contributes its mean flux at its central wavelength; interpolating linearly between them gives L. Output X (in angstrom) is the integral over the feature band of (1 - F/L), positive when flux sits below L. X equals 1.37 angstrom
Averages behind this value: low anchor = 18.3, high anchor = 17.9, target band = 17.2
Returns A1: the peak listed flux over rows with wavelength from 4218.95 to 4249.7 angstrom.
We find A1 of 20.76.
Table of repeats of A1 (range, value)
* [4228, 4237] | 19.74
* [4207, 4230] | 20.65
